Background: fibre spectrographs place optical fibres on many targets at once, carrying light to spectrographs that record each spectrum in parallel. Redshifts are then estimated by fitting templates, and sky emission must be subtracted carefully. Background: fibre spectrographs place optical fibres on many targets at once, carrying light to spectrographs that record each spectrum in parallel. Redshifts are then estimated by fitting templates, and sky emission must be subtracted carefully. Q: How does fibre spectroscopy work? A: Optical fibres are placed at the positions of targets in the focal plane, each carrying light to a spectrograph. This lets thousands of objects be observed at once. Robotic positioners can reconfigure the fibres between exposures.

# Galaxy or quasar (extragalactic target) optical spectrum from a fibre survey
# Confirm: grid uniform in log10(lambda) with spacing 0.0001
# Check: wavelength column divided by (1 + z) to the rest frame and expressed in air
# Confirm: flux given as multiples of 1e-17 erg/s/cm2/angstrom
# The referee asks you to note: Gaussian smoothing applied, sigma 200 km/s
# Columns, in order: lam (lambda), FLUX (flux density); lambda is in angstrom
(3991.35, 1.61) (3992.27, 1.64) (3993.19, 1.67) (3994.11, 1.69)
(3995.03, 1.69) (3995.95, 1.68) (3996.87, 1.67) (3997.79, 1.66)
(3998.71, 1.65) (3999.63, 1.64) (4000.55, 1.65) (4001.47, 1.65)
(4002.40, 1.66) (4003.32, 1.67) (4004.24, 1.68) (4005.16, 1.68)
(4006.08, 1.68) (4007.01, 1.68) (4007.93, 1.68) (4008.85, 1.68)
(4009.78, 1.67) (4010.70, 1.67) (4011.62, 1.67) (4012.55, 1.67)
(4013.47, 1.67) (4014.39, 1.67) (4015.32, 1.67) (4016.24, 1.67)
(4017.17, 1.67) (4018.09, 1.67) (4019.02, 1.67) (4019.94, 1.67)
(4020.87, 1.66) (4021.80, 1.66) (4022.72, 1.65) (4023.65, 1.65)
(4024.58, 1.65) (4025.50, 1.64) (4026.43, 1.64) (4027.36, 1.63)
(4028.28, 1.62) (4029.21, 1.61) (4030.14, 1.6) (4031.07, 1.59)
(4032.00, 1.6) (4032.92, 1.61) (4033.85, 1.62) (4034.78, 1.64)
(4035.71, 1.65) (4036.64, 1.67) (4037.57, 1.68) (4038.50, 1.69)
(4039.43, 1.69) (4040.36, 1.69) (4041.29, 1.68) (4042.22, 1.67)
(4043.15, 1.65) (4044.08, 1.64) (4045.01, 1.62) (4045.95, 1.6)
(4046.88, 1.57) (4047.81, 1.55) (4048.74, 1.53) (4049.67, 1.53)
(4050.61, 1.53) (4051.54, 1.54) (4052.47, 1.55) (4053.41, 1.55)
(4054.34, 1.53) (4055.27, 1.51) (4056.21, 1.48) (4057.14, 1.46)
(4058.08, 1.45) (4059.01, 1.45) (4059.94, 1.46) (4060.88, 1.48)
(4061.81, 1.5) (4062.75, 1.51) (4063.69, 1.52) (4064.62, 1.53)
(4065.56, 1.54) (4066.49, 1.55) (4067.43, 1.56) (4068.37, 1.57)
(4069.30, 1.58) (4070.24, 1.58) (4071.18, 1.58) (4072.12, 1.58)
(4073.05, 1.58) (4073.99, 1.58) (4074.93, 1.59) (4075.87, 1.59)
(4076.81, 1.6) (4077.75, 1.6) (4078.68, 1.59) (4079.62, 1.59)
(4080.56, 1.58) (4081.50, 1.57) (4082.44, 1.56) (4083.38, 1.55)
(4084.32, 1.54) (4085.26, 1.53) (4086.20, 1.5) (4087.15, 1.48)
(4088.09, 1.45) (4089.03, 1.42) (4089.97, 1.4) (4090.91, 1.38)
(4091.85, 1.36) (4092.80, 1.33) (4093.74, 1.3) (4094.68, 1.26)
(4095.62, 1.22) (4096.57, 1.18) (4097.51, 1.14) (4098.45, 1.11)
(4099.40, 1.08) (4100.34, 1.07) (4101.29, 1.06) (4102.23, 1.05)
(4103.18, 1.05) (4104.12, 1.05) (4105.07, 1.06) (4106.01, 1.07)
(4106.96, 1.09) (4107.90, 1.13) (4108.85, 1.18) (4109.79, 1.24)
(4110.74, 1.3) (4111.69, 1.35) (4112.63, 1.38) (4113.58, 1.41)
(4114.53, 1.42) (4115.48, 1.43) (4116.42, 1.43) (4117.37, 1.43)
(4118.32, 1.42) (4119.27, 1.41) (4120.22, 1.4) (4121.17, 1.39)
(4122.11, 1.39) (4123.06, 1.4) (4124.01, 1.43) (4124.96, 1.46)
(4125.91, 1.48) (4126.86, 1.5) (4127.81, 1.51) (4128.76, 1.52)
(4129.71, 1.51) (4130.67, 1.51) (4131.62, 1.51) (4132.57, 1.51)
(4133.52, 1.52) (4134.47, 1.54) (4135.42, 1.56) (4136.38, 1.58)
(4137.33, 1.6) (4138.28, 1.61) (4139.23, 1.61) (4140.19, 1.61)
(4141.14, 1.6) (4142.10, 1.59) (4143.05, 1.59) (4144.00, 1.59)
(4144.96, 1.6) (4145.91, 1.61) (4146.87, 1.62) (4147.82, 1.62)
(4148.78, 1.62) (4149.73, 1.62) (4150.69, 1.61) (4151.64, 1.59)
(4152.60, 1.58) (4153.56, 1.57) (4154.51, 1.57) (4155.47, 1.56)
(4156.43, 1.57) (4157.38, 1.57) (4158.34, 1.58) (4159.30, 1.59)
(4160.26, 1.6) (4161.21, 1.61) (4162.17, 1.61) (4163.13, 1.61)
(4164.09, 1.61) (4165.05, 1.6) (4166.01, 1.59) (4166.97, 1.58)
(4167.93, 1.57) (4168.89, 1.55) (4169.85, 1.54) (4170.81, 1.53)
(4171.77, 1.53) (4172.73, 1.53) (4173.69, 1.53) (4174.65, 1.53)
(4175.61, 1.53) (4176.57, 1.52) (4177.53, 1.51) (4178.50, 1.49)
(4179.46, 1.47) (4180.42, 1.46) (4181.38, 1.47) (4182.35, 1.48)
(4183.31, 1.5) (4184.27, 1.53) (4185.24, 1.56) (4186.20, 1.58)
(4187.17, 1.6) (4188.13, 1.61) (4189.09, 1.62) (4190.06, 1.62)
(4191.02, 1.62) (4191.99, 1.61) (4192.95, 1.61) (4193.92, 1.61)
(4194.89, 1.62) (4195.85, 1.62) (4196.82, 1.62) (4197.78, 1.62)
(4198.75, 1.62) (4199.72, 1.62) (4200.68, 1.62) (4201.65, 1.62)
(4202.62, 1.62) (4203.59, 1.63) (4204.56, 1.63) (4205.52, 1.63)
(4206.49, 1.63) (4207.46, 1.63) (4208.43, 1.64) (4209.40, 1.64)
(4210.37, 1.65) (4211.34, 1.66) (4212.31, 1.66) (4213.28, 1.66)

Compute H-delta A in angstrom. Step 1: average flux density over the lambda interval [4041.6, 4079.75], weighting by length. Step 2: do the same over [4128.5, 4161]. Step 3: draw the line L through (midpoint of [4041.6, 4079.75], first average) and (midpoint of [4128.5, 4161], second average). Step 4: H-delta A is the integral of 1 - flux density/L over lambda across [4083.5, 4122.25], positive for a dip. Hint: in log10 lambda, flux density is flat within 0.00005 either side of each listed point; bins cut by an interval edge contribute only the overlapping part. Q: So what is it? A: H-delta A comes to 6.8 angstrom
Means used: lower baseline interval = 1.55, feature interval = 1.29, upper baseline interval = 1.58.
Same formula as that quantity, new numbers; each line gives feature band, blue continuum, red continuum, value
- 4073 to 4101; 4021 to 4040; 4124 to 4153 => 3.2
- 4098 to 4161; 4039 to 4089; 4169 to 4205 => 5.0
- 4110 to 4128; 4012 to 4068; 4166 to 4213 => 2.0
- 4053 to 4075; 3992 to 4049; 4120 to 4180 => 1.2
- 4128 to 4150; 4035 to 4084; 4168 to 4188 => -0.5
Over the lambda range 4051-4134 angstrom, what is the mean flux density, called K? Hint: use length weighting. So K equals 1.42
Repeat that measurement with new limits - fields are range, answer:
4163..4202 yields 1.57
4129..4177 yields 1.57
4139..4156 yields 1.6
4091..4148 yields 1.38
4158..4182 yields 1.55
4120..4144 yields 1.52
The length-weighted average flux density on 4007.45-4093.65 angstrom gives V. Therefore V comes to 1.58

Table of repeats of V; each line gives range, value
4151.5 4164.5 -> 1.59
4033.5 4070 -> 1.57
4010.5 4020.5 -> 1.67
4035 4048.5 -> 1.64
